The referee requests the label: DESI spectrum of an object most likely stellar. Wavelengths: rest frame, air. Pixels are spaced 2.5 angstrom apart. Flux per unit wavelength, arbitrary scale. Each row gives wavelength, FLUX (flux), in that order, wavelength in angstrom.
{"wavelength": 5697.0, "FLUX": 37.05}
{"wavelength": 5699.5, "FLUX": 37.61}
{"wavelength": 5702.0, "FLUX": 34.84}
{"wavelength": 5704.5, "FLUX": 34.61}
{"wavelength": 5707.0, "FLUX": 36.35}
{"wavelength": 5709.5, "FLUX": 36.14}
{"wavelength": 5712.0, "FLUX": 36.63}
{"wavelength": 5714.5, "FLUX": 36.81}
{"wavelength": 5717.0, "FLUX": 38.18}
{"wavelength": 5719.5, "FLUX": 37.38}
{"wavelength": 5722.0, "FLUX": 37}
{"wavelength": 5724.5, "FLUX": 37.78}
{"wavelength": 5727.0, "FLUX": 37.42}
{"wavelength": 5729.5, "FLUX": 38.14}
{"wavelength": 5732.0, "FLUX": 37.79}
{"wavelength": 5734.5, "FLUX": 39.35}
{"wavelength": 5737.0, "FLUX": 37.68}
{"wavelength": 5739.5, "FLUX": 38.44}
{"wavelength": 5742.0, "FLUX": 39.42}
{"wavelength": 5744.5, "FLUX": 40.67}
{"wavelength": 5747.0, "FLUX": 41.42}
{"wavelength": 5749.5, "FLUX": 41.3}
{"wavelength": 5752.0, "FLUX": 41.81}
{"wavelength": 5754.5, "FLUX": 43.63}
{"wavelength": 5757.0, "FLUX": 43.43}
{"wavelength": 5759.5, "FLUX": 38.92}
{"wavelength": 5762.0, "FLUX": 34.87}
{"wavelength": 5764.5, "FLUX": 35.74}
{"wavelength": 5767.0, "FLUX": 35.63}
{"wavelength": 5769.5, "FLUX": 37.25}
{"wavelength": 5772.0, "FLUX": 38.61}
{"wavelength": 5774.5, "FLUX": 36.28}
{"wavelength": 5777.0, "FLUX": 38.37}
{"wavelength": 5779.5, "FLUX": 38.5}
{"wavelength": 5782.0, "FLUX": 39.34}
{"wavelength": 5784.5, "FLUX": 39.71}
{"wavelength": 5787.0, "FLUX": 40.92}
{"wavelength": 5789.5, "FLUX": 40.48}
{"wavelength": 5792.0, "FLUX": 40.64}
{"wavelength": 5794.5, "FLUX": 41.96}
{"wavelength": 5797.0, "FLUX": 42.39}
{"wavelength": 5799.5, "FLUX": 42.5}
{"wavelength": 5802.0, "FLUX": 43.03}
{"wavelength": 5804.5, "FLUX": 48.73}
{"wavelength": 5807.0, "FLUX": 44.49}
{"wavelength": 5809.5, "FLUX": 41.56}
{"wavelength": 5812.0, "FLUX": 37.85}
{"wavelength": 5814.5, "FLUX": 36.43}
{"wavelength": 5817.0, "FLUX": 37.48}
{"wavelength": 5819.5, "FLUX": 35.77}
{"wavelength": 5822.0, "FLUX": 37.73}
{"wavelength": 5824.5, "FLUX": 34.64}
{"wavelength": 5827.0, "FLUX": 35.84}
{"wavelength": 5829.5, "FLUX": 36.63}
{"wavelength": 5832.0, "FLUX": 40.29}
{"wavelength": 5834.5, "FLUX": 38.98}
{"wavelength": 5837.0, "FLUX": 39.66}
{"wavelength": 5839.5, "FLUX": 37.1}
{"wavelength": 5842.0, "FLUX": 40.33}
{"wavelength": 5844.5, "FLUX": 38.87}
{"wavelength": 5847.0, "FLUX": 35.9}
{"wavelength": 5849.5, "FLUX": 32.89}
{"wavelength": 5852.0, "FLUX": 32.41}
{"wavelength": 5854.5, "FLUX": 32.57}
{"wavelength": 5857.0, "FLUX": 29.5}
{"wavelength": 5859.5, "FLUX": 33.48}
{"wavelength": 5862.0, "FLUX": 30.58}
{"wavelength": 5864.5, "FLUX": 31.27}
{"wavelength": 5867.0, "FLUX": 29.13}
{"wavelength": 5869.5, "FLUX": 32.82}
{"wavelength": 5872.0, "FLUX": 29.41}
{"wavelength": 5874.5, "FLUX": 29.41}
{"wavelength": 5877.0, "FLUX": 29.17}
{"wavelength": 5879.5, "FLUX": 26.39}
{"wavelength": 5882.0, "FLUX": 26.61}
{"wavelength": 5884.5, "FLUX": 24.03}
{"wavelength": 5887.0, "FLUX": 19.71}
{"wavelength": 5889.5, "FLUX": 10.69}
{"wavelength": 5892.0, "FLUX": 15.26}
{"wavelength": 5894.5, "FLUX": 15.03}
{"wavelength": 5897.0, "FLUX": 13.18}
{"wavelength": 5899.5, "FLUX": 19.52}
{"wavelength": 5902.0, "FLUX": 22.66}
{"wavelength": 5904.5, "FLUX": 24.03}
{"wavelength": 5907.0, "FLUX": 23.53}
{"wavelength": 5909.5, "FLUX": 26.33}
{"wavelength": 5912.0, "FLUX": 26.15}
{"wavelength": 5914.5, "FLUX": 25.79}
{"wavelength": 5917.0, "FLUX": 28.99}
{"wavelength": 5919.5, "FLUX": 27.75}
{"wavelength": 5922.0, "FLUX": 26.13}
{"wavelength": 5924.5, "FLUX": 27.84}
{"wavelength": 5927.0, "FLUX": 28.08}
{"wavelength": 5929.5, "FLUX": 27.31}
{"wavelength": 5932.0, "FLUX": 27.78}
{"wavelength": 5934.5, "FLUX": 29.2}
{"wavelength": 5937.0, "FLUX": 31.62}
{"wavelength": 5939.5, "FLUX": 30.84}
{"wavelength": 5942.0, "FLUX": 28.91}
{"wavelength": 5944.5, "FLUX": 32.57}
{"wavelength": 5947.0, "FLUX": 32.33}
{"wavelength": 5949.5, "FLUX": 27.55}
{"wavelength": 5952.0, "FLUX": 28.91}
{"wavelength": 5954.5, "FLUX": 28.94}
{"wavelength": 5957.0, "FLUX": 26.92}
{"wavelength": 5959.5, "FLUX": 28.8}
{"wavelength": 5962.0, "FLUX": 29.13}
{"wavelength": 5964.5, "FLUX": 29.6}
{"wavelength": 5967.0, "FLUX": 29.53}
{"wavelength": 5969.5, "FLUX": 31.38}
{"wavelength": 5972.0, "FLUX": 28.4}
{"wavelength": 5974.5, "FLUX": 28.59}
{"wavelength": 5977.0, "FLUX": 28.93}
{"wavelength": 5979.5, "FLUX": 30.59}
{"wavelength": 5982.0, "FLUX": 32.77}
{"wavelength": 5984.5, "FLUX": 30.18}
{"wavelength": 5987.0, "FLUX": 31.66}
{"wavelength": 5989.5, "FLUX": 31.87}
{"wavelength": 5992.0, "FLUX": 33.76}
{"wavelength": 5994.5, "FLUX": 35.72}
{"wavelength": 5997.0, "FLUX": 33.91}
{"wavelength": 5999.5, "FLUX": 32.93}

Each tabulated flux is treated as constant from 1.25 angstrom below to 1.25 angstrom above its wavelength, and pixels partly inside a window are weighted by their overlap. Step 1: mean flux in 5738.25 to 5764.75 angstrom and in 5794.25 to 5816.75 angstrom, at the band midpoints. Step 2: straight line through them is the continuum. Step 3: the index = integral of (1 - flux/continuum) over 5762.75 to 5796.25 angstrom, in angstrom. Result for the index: 1.9 angstrom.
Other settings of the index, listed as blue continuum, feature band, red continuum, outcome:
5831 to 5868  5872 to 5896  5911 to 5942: 7.4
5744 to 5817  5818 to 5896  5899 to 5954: 6.6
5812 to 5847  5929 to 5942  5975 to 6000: 1.7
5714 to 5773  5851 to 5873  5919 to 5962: 1.1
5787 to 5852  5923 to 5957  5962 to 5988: 3.0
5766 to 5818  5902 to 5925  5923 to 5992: 4.5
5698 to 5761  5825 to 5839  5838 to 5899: -3.3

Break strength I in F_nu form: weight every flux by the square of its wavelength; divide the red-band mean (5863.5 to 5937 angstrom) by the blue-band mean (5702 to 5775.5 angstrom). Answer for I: 0.69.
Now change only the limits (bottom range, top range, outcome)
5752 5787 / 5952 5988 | 0.82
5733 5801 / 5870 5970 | 0.70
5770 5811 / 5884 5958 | 0.64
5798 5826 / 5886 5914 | 0.51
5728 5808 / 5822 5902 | 0.77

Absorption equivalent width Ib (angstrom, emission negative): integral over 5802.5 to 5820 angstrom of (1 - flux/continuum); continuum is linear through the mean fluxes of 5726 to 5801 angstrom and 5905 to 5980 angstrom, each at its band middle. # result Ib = -2.0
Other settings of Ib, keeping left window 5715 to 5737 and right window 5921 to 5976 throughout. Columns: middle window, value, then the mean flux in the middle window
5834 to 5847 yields -2.1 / 38.7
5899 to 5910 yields 2.7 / 23.3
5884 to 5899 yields 7.3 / 16.1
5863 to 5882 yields 1.6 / 29.5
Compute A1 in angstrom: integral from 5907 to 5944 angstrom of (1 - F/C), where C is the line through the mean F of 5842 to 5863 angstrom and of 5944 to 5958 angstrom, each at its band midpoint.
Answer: 3.0 angstrom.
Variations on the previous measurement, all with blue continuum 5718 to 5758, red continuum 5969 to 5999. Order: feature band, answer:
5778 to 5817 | -3.7 angstrom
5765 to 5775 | 0.4 angstrom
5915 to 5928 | 2.3 angstrom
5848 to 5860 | 1.2 angstrom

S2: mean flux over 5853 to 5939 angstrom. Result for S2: 26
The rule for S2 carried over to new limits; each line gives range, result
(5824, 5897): 30.3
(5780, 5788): 39.8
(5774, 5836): 39.7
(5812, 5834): 37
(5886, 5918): 20.8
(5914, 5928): 27.5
